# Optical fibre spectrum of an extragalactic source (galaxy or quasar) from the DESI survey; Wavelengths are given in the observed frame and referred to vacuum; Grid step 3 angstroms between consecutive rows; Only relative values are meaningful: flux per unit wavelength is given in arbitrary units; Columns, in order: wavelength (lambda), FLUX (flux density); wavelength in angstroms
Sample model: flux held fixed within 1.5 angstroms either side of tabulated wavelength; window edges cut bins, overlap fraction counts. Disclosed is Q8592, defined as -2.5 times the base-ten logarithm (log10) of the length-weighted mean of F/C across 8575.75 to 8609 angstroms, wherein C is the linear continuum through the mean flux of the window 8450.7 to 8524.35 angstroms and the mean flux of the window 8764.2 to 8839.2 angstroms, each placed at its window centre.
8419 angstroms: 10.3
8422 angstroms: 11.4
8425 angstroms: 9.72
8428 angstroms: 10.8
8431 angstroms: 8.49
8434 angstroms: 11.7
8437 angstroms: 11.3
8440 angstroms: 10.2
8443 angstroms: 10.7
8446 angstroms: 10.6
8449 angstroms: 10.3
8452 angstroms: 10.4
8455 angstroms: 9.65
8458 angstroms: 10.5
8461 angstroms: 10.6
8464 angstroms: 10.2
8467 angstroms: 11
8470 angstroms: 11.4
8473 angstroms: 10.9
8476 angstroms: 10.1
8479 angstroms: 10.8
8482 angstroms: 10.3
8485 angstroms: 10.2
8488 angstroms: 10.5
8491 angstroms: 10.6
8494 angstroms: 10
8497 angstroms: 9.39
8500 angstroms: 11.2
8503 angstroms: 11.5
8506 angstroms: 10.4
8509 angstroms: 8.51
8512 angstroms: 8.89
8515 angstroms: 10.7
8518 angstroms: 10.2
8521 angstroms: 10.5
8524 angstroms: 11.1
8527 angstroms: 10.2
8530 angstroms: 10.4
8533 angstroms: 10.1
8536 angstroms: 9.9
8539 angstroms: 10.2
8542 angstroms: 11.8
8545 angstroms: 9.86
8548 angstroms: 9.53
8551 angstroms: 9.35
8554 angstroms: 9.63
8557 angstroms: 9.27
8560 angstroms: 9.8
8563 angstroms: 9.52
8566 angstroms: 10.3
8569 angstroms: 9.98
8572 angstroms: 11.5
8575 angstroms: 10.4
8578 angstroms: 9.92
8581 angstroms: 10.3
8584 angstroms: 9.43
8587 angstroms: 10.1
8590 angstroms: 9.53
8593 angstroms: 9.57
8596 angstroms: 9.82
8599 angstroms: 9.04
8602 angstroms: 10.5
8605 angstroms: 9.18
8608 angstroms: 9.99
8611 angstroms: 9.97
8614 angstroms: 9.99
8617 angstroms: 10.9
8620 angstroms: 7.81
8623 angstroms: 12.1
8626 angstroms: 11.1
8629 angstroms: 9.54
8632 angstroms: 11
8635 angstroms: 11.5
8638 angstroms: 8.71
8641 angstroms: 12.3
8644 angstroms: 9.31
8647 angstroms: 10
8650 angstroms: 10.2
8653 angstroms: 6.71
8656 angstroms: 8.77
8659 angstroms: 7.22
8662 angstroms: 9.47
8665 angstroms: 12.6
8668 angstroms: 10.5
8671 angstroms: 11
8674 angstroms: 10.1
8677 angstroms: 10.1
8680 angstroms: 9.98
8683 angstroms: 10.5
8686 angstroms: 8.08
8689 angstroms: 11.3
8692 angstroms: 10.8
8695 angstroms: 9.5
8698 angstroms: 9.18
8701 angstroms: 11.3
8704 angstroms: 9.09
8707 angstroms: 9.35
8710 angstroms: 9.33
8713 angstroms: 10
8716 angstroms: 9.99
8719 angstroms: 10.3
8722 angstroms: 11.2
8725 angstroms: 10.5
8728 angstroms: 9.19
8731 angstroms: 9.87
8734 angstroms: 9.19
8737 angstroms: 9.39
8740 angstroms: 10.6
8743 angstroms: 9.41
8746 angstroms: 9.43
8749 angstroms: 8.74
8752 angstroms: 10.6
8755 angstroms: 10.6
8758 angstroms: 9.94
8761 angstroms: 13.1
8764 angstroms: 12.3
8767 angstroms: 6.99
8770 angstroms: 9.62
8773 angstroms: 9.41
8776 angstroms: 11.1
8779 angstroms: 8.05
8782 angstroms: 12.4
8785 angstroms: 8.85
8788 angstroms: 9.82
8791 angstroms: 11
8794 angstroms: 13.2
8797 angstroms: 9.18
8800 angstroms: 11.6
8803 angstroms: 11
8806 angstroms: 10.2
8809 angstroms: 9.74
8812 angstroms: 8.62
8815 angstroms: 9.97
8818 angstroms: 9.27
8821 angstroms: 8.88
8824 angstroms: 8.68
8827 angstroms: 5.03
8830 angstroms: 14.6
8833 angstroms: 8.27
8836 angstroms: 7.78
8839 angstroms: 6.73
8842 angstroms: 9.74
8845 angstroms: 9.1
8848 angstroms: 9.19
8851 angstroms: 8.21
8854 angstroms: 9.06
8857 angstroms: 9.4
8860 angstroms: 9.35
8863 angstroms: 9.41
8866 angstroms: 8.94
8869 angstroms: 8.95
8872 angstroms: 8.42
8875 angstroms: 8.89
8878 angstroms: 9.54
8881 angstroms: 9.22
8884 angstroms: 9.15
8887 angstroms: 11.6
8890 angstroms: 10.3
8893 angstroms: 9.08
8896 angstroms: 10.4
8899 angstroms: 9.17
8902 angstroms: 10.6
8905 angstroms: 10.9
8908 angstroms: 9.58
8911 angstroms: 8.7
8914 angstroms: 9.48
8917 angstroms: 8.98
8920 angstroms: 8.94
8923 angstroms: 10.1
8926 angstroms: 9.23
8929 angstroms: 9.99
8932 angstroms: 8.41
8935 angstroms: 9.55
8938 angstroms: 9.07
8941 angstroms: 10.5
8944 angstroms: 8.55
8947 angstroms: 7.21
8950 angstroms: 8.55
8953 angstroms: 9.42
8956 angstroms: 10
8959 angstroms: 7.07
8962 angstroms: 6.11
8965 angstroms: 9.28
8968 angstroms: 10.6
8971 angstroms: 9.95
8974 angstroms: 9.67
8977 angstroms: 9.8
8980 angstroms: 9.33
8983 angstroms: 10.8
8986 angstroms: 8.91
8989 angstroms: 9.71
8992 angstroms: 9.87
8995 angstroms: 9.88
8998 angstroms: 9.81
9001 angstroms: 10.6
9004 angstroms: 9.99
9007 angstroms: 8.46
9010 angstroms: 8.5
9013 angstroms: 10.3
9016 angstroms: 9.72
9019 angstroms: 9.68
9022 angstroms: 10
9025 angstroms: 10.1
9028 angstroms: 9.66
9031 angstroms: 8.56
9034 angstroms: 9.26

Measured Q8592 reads 0.04 mag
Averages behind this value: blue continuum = 10.4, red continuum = 9.7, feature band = 9.77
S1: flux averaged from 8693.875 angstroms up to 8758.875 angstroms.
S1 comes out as 9.85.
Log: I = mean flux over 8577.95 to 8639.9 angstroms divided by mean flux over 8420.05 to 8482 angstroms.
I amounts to 1.0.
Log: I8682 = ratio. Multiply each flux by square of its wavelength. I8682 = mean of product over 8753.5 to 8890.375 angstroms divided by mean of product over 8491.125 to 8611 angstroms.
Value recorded 1.0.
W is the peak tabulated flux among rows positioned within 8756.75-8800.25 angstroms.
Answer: 13.2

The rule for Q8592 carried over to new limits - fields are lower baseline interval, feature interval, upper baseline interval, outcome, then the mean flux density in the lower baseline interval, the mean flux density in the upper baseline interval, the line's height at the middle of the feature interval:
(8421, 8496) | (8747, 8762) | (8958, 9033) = -0.06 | 10.5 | 9.47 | 9.92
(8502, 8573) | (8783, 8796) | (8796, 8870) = -0.15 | 10.1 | 9.24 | 9.37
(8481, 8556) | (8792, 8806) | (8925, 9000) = -0.16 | 10.2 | 9.26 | 9.6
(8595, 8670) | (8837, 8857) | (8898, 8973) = 0.09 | 9.94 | 9.2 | 9.42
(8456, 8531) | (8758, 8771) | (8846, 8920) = -0.08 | 10.4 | 9.43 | 9.72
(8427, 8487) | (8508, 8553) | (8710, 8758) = 0.03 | 10.5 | 9.92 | 10.3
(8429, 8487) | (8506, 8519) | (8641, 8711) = 0.07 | 10.5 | 9.81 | 10.3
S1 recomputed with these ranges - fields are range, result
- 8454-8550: 10.3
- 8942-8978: 8.86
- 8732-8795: 10.2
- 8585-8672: 9.94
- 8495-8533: 10.2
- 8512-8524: 10.3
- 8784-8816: 10.3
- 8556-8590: 10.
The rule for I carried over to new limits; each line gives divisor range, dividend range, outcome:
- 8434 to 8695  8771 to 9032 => 0.93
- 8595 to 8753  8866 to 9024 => 0.95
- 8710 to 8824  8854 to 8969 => 0.92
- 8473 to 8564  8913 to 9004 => 0.92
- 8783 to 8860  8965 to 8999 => 1.03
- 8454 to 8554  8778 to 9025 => 0.92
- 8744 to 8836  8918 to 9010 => 0.93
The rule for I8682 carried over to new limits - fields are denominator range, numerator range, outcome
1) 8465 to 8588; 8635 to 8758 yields 1.00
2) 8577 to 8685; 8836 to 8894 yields 0.97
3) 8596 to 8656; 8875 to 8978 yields 1.01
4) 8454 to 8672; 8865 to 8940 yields 1.01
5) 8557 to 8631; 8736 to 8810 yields 1.07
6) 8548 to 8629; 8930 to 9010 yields 1.02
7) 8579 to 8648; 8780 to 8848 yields 1.01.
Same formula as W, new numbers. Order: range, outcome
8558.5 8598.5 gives 11.5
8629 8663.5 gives 12.3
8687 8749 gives 11.3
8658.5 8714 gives 12.6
